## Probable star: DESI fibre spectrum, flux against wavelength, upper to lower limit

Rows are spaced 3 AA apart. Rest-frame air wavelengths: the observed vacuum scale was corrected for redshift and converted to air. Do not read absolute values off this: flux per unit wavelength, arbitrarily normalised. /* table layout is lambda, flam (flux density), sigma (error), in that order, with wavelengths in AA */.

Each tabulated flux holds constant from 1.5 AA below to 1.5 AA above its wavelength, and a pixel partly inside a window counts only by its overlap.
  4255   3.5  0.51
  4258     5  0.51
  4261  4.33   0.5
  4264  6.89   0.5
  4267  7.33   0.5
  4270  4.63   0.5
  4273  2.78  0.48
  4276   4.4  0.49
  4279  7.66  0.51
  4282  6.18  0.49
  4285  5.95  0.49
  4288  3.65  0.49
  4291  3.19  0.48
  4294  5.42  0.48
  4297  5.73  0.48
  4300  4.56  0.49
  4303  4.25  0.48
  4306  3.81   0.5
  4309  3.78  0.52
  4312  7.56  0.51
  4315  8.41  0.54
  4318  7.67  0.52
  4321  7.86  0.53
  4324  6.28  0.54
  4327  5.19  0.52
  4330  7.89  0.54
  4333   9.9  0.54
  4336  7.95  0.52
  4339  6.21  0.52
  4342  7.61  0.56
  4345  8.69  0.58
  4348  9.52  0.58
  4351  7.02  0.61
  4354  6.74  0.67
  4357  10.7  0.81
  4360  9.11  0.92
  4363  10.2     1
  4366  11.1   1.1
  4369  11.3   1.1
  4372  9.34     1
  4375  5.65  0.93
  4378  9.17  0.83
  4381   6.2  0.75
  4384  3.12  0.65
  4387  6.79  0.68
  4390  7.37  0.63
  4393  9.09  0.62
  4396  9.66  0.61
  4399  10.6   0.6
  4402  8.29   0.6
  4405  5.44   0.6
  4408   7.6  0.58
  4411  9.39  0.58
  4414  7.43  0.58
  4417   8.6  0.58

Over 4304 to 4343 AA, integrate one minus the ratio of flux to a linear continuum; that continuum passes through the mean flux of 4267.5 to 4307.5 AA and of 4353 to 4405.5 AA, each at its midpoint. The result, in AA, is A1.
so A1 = -3.9 AA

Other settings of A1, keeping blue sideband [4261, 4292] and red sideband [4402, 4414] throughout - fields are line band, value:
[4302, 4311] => 2.57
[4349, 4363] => -4.12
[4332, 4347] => -4.00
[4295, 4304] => 1.18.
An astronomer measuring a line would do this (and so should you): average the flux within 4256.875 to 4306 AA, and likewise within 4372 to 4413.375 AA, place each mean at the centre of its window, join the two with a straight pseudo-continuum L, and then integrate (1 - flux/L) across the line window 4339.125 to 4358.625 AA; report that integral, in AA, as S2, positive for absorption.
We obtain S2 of -4.71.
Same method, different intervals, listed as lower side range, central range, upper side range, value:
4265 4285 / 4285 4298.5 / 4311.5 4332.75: 3.4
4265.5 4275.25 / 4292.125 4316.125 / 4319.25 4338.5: 3.9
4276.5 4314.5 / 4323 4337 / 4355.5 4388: -1.6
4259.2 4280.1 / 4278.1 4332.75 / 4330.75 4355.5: 6.1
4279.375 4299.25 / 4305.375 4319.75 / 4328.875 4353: 0.2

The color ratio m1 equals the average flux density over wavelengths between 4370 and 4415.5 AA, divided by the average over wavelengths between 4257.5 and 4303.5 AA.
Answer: 1.50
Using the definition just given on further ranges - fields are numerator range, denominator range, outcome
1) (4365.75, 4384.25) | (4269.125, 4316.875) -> 1.57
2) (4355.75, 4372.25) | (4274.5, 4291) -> 1.94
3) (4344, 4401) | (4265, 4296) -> 1.65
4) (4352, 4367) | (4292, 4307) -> 1.99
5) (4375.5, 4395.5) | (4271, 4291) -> 1.42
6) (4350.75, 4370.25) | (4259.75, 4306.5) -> 1.89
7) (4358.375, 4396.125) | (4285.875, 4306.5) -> 1.86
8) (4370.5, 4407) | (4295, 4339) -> 1.17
